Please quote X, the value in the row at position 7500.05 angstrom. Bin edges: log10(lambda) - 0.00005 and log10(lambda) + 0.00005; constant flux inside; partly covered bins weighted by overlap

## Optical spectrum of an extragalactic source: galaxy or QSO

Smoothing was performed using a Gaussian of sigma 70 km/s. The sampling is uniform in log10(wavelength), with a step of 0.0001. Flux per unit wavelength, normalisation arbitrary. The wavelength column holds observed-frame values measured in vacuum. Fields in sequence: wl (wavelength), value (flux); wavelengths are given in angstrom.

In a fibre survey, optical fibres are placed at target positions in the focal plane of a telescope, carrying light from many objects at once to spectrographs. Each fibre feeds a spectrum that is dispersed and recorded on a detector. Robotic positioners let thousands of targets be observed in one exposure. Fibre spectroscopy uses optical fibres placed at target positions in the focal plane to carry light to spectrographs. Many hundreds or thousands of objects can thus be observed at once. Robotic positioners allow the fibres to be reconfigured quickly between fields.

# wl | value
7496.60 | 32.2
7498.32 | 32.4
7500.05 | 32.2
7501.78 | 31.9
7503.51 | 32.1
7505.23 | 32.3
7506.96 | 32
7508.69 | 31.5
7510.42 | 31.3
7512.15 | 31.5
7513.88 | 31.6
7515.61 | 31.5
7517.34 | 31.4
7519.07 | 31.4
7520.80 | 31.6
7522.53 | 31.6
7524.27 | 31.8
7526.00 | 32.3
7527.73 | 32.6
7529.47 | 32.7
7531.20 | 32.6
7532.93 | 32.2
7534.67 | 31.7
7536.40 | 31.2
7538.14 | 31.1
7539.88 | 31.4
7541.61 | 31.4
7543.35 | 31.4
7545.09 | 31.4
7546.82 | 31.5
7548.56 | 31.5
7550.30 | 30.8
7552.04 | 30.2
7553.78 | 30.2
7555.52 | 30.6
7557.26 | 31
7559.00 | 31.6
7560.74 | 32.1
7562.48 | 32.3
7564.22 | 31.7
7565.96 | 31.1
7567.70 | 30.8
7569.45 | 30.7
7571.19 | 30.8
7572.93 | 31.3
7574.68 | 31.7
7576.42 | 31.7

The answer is 32.2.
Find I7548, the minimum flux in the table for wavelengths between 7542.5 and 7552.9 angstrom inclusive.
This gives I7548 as 30.2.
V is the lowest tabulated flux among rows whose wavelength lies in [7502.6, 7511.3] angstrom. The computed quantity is 31.3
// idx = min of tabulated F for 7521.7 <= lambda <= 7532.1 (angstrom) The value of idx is 31.6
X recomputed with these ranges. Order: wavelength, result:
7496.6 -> 32.2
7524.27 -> 31.8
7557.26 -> 31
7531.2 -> 32.6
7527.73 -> 32.6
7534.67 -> 31.7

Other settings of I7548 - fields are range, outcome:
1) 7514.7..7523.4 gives 31.4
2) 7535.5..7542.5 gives 31.1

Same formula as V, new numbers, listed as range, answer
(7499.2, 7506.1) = 31.9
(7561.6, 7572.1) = 30.7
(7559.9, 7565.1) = 31.7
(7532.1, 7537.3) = 31.2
